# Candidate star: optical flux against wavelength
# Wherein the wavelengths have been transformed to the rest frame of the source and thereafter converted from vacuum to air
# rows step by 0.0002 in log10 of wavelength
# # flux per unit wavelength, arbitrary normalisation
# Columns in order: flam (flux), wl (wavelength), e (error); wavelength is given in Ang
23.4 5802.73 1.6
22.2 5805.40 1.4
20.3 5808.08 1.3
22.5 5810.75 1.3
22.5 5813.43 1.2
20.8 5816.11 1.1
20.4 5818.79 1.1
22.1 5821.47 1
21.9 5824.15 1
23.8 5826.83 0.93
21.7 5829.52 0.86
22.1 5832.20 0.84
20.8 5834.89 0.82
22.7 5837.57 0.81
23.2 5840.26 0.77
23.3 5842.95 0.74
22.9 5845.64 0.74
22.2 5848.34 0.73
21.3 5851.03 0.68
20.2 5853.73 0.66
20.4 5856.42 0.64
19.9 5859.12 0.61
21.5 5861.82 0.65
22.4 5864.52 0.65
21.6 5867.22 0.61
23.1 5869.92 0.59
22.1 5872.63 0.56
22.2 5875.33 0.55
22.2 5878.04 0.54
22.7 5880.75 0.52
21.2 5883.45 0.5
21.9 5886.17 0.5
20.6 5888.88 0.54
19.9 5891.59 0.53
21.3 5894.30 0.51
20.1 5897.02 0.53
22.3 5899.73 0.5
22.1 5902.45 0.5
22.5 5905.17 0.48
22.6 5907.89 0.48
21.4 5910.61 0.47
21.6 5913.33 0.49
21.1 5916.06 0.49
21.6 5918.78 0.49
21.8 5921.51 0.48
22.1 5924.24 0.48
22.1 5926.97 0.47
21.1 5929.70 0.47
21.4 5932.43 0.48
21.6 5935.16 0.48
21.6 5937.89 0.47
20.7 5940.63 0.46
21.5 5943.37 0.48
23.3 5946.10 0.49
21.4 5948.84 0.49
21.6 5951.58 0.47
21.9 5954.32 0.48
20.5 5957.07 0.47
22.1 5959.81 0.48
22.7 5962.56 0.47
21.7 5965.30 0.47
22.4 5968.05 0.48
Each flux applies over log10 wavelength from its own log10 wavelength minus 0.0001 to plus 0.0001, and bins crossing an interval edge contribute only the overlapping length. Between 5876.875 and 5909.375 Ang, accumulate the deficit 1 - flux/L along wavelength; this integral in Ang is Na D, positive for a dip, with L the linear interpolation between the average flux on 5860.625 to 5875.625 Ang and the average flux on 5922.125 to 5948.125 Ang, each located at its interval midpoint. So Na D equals 0.56 Ang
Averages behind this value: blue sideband 22.2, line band 21.6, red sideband 21.7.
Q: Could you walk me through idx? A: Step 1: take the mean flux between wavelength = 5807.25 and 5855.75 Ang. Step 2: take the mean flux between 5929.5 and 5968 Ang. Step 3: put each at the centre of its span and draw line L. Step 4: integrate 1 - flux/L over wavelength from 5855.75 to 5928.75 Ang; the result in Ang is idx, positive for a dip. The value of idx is 0.5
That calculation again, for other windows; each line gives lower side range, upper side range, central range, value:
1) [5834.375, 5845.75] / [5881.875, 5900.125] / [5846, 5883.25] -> 0.3 Ang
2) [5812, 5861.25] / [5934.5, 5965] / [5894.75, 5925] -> 0.0 Ang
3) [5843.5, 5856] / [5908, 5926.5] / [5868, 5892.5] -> -0.1 Ang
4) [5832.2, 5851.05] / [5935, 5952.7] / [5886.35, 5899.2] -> 0.8 Ang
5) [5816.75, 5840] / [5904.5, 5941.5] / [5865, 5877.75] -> -0.3 Ang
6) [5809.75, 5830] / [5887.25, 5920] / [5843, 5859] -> 0.2 Ang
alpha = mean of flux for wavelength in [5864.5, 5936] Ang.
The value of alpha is 21.7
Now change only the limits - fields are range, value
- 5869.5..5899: 21.5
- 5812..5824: 21.5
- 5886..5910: 21.5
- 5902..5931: 21.8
